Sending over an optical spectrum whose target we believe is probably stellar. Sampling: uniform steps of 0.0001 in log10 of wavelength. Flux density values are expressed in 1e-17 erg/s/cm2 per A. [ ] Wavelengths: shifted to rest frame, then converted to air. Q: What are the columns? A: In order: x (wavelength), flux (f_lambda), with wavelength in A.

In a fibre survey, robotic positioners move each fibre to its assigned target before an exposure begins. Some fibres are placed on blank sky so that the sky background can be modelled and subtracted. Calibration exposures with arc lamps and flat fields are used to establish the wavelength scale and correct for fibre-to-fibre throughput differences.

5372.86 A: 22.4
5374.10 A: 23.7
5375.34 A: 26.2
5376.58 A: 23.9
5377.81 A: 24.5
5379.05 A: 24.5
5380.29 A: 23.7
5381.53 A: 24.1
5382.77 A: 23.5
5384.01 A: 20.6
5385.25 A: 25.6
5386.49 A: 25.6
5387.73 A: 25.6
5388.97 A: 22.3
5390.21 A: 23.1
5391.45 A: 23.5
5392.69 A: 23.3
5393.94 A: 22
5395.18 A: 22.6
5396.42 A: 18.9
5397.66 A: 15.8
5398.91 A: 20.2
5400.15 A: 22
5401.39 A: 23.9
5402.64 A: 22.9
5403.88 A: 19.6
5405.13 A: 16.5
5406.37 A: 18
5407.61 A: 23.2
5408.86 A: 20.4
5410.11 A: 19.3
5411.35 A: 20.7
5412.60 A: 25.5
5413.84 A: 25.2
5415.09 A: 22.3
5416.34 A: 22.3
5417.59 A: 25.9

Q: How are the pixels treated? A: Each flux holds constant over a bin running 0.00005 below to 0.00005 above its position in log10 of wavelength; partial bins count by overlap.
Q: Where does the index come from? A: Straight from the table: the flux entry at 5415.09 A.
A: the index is 22.3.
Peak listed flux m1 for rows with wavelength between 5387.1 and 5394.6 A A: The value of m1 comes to 25.6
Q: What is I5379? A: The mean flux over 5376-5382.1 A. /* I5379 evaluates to 24.2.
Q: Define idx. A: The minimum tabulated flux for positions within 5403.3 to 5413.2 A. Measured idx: 16.5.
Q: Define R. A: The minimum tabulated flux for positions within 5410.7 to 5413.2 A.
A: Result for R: 20.7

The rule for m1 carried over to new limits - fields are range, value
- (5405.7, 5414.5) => 25.5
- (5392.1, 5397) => 23.3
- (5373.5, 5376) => 26.2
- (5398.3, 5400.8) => 22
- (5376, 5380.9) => 24.5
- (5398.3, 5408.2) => 23.9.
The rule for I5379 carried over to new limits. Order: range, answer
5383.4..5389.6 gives 24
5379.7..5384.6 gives 23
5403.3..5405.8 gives 18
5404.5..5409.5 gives 19.5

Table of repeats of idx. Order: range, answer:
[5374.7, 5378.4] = 23.9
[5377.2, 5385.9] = 20.6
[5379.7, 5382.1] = 23.7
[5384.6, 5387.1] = 25.6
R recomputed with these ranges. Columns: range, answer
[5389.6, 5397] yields 18.9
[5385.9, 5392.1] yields 22.3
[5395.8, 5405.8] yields 15.8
